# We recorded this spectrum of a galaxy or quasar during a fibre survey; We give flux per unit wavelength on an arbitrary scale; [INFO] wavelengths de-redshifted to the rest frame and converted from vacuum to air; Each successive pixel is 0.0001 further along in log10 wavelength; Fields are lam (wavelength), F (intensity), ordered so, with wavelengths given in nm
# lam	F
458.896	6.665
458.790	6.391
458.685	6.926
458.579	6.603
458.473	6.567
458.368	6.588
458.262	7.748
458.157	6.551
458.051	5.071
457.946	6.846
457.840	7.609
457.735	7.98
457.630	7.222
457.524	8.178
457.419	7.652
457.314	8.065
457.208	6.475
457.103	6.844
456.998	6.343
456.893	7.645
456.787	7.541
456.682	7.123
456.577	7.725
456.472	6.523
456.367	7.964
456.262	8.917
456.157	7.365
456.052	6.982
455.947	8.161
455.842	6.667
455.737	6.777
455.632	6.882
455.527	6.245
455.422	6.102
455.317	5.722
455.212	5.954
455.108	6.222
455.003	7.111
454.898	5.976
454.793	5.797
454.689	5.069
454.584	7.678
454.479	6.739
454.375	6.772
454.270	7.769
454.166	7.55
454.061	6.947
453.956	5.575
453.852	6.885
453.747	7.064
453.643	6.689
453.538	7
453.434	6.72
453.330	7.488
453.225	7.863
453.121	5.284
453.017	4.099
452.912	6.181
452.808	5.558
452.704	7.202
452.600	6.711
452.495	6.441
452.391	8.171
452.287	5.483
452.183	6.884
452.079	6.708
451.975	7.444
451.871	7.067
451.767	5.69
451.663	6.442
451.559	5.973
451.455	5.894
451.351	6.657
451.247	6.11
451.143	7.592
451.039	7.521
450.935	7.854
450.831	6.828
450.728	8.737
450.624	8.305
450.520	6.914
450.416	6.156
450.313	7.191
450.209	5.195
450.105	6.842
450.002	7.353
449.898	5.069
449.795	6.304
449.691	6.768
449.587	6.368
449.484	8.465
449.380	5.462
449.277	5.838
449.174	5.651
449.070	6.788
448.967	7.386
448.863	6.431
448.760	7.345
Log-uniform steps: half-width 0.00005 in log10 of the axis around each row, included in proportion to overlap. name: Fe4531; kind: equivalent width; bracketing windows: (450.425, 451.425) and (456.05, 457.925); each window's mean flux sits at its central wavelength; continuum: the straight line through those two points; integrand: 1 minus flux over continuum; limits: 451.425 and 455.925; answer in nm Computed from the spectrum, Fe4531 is 0.51 nm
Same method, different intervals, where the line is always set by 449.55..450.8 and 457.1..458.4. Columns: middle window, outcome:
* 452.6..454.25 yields 0.09 nm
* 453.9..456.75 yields 0.08 nm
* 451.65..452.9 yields 0.04 nm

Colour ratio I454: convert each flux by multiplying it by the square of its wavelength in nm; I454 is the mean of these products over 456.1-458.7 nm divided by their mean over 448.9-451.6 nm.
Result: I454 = 1.10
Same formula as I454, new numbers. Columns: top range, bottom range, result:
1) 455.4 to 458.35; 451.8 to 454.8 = 1.10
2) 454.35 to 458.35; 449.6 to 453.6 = 1.06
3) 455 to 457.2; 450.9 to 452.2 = 1.06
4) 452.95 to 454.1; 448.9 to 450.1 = 1.02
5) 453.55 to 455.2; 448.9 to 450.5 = 1.05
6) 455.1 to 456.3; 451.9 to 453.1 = 1.08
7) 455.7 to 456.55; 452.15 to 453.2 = 1.21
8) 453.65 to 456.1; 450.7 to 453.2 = 1.02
